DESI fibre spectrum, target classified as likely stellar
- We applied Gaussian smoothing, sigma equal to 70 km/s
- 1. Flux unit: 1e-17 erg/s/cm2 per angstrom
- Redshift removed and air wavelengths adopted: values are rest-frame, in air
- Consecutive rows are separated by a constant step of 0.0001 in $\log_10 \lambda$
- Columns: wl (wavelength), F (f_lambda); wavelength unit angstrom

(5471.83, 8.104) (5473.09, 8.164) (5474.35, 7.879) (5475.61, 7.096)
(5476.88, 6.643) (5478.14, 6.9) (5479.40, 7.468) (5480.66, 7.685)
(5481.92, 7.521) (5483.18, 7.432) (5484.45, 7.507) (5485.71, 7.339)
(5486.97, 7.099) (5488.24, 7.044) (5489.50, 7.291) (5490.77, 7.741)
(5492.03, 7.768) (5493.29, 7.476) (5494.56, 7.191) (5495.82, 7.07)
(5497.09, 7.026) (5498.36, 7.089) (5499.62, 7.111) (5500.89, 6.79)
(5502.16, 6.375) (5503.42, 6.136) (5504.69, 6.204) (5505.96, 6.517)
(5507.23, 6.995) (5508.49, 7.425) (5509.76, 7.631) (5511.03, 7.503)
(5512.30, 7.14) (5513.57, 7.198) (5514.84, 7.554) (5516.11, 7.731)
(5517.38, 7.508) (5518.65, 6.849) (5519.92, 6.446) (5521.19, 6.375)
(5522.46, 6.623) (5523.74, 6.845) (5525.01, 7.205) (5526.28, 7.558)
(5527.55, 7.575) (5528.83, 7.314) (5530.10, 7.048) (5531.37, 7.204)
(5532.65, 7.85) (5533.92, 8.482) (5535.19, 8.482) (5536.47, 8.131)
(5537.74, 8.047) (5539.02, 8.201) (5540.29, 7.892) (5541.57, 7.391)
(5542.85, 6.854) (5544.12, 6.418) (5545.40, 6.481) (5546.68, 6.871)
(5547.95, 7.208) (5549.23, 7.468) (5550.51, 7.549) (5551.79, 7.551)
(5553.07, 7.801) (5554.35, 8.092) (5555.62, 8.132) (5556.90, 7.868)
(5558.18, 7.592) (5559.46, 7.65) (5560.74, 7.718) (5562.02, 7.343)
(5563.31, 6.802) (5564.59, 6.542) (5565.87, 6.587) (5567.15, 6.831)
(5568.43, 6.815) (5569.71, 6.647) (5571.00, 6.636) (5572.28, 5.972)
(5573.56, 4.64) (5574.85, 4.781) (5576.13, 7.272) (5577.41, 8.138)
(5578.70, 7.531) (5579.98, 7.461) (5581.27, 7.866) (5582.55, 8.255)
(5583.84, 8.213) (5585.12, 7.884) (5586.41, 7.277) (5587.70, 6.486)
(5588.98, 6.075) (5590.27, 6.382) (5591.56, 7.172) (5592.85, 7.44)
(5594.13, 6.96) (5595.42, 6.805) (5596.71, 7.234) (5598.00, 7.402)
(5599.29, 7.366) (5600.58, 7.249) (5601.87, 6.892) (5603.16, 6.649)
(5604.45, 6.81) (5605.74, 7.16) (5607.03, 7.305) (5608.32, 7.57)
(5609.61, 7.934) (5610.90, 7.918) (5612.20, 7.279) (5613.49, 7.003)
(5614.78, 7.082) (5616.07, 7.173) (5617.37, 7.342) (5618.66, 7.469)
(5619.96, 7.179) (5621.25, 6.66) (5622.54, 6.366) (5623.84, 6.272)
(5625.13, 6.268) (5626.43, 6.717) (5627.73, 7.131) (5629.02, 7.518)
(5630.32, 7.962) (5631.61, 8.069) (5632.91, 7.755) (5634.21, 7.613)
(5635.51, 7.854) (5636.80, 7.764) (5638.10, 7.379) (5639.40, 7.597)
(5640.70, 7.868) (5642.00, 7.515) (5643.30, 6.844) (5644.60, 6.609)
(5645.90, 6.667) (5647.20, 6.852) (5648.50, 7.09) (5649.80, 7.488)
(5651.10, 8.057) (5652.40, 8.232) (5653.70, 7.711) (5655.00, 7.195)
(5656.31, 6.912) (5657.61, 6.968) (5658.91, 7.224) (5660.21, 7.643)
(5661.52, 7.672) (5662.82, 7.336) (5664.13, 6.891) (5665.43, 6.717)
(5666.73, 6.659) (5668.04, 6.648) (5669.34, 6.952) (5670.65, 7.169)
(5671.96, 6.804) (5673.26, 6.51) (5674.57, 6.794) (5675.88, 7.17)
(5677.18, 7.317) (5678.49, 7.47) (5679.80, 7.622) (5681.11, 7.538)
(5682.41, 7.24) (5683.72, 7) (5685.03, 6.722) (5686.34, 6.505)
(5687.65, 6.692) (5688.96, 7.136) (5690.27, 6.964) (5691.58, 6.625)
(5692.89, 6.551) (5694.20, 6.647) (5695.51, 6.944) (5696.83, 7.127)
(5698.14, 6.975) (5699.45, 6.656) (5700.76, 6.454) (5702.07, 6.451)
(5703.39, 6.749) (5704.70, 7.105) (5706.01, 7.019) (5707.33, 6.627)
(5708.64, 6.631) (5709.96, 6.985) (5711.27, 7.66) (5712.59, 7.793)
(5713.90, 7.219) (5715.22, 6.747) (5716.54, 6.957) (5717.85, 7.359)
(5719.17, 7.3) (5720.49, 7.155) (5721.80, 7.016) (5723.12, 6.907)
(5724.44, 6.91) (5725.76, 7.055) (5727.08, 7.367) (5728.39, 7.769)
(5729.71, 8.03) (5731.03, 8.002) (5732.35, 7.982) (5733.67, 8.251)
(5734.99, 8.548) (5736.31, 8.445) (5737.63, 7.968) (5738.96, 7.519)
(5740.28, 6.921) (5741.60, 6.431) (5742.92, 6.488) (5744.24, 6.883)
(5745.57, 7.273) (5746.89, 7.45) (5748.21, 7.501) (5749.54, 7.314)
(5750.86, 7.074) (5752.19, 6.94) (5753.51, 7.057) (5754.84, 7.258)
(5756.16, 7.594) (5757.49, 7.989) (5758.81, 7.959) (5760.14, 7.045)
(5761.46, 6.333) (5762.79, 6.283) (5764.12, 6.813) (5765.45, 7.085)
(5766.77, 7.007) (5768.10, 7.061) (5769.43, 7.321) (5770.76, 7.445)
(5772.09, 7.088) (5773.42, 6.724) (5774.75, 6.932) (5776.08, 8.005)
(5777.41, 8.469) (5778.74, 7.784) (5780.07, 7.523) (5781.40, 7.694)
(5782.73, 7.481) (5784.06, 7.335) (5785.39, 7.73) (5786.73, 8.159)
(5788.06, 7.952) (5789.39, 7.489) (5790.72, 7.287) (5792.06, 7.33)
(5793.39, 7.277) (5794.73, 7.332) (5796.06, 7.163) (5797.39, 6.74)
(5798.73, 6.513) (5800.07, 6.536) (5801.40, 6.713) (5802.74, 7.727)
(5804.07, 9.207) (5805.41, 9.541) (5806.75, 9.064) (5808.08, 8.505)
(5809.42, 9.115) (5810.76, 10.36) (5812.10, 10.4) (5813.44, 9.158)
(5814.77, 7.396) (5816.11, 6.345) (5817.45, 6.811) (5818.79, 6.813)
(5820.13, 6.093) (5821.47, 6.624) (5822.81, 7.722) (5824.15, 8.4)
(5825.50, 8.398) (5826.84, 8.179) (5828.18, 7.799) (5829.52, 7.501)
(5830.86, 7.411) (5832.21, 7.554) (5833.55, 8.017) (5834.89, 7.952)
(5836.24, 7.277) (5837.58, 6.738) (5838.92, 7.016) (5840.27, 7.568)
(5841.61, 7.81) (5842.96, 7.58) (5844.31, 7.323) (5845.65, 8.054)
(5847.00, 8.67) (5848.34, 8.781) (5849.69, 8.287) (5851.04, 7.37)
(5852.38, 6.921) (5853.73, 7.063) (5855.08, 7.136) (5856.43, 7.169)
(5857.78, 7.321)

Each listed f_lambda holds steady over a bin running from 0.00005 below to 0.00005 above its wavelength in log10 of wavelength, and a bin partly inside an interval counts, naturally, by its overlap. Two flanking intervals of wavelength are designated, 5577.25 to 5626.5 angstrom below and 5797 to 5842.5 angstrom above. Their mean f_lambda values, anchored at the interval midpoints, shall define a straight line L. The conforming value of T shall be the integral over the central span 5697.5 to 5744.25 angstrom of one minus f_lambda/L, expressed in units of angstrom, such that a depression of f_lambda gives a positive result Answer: 1.8 angstrom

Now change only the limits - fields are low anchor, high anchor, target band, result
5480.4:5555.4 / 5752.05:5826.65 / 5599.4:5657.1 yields 1.1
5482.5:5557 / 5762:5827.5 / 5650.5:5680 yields 1.1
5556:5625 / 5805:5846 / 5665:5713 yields 3.1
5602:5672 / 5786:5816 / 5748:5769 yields 1.8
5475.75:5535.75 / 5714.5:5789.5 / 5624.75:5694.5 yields 1.2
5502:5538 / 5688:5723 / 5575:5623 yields -0.7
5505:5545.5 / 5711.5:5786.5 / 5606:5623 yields 0.2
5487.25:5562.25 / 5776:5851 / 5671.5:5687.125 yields 1.0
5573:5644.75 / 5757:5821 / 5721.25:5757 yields 0.3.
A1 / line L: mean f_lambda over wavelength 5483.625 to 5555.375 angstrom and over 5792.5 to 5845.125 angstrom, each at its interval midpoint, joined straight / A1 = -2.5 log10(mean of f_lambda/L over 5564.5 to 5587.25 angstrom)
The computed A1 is 0.06 mag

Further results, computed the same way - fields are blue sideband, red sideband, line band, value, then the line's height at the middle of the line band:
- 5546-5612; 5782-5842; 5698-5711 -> 0.10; 7.47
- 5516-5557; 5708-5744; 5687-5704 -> 0.10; 7.39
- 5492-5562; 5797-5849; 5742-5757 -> 0.08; 7.71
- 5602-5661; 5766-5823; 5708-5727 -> 0.05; 7.48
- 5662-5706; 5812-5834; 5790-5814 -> -0.08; 7.51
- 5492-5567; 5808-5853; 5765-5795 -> 0.04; 7.72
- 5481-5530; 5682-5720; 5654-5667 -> -0.03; 6.97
